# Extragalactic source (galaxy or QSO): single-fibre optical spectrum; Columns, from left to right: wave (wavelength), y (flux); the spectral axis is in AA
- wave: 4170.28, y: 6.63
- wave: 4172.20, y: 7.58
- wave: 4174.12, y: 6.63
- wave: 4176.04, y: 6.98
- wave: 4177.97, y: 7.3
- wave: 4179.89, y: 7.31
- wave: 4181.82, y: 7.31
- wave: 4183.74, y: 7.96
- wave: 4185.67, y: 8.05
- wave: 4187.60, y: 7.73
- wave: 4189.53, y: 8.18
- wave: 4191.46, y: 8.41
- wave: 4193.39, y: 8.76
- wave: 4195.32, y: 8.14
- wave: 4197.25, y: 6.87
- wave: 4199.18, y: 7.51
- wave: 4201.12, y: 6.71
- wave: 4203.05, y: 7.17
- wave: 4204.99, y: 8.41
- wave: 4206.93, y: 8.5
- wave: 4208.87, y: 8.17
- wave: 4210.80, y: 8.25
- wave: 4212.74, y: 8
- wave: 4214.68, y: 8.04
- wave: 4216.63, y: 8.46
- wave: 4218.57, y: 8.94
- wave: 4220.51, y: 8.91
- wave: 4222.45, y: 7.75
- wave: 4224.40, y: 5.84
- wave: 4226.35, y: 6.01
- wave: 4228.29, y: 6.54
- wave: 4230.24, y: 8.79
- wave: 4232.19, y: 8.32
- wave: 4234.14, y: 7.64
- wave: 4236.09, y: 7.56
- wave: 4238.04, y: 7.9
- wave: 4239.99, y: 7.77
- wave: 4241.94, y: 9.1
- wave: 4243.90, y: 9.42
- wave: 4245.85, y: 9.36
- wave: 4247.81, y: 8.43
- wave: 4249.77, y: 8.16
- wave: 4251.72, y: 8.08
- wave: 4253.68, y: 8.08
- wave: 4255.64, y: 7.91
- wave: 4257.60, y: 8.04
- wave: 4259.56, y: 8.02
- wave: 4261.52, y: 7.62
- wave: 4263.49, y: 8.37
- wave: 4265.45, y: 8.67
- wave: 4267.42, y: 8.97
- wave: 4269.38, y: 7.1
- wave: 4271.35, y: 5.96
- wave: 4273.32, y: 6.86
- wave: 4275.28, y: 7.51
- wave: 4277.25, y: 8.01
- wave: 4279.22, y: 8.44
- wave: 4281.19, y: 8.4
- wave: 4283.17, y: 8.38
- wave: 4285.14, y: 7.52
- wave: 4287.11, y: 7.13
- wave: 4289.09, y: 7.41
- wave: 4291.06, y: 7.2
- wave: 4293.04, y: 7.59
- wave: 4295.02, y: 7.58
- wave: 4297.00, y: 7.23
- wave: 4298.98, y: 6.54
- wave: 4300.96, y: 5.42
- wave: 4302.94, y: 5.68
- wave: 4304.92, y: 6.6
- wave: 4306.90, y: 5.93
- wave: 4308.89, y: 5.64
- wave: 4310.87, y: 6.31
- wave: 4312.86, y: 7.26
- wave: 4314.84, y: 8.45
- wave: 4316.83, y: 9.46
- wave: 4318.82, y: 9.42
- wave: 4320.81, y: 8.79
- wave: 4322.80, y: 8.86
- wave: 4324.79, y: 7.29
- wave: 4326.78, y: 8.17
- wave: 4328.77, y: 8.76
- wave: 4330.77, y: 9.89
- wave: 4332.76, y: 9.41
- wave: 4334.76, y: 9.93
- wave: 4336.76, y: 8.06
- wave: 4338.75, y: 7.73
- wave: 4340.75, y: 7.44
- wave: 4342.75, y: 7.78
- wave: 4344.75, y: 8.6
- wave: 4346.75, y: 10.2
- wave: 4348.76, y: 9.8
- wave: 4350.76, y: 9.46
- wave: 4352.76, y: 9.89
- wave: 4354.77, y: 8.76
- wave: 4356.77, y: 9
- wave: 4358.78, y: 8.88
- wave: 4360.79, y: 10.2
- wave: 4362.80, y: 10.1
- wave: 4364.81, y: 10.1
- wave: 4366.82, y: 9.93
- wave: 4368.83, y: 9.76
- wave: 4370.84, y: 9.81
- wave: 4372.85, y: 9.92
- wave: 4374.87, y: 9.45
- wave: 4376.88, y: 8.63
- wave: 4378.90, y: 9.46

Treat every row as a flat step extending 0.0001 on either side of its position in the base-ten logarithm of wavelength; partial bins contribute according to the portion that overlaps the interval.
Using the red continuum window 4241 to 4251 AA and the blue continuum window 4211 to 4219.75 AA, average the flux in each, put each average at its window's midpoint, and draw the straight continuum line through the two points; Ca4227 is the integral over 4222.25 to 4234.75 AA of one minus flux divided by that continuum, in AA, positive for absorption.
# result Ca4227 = 2.0 AA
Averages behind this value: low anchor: 8.36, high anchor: 8.87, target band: 7.23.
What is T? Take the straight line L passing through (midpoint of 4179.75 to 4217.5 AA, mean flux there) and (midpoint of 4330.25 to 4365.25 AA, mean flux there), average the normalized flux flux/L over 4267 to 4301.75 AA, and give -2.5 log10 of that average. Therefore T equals 0.17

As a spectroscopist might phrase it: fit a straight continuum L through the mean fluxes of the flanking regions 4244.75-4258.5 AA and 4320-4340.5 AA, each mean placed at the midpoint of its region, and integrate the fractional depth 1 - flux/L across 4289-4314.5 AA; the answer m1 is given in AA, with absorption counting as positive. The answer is 5.6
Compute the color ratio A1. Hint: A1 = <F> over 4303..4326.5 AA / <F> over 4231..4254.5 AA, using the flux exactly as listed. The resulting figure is 0.9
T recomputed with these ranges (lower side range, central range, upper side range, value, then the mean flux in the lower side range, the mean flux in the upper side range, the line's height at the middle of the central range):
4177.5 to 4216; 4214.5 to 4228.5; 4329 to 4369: 0.067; 7.85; 9.23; 8.07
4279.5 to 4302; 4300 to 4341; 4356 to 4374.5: 0.065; 7.34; 9.74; 8.3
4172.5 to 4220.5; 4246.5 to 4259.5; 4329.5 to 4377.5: 0.029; 7.84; 9.28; 8.36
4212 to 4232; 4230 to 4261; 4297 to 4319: -0.104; 7.75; 6.9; 7.51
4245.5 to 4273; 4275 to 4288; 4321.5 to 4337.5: 0.042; 7.99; 8.81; 8.25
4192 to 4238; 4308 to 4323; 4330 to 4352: 0.093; 7.8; 8.94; 8.71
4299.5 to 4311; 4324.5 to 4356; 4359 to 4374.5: -0.089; 5.93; 9.9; 8.19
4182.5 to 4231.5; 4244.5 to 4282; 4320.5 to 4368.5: 0.043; 7.84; 9.06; 8.34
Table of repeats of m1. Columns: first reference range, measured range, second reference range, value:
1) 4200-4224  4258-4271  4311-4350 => 0.5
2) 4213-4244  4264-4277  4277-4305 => -0.2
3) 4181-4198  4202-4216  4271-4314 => -0.5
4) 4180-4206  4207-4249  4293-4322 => -2.6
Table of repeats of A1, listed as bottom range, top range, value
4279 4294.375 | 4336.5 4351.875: 1.12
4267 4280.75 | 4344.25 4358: 1.25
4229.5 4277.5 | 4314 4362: 1.11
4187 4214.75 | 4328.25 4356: 1.13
